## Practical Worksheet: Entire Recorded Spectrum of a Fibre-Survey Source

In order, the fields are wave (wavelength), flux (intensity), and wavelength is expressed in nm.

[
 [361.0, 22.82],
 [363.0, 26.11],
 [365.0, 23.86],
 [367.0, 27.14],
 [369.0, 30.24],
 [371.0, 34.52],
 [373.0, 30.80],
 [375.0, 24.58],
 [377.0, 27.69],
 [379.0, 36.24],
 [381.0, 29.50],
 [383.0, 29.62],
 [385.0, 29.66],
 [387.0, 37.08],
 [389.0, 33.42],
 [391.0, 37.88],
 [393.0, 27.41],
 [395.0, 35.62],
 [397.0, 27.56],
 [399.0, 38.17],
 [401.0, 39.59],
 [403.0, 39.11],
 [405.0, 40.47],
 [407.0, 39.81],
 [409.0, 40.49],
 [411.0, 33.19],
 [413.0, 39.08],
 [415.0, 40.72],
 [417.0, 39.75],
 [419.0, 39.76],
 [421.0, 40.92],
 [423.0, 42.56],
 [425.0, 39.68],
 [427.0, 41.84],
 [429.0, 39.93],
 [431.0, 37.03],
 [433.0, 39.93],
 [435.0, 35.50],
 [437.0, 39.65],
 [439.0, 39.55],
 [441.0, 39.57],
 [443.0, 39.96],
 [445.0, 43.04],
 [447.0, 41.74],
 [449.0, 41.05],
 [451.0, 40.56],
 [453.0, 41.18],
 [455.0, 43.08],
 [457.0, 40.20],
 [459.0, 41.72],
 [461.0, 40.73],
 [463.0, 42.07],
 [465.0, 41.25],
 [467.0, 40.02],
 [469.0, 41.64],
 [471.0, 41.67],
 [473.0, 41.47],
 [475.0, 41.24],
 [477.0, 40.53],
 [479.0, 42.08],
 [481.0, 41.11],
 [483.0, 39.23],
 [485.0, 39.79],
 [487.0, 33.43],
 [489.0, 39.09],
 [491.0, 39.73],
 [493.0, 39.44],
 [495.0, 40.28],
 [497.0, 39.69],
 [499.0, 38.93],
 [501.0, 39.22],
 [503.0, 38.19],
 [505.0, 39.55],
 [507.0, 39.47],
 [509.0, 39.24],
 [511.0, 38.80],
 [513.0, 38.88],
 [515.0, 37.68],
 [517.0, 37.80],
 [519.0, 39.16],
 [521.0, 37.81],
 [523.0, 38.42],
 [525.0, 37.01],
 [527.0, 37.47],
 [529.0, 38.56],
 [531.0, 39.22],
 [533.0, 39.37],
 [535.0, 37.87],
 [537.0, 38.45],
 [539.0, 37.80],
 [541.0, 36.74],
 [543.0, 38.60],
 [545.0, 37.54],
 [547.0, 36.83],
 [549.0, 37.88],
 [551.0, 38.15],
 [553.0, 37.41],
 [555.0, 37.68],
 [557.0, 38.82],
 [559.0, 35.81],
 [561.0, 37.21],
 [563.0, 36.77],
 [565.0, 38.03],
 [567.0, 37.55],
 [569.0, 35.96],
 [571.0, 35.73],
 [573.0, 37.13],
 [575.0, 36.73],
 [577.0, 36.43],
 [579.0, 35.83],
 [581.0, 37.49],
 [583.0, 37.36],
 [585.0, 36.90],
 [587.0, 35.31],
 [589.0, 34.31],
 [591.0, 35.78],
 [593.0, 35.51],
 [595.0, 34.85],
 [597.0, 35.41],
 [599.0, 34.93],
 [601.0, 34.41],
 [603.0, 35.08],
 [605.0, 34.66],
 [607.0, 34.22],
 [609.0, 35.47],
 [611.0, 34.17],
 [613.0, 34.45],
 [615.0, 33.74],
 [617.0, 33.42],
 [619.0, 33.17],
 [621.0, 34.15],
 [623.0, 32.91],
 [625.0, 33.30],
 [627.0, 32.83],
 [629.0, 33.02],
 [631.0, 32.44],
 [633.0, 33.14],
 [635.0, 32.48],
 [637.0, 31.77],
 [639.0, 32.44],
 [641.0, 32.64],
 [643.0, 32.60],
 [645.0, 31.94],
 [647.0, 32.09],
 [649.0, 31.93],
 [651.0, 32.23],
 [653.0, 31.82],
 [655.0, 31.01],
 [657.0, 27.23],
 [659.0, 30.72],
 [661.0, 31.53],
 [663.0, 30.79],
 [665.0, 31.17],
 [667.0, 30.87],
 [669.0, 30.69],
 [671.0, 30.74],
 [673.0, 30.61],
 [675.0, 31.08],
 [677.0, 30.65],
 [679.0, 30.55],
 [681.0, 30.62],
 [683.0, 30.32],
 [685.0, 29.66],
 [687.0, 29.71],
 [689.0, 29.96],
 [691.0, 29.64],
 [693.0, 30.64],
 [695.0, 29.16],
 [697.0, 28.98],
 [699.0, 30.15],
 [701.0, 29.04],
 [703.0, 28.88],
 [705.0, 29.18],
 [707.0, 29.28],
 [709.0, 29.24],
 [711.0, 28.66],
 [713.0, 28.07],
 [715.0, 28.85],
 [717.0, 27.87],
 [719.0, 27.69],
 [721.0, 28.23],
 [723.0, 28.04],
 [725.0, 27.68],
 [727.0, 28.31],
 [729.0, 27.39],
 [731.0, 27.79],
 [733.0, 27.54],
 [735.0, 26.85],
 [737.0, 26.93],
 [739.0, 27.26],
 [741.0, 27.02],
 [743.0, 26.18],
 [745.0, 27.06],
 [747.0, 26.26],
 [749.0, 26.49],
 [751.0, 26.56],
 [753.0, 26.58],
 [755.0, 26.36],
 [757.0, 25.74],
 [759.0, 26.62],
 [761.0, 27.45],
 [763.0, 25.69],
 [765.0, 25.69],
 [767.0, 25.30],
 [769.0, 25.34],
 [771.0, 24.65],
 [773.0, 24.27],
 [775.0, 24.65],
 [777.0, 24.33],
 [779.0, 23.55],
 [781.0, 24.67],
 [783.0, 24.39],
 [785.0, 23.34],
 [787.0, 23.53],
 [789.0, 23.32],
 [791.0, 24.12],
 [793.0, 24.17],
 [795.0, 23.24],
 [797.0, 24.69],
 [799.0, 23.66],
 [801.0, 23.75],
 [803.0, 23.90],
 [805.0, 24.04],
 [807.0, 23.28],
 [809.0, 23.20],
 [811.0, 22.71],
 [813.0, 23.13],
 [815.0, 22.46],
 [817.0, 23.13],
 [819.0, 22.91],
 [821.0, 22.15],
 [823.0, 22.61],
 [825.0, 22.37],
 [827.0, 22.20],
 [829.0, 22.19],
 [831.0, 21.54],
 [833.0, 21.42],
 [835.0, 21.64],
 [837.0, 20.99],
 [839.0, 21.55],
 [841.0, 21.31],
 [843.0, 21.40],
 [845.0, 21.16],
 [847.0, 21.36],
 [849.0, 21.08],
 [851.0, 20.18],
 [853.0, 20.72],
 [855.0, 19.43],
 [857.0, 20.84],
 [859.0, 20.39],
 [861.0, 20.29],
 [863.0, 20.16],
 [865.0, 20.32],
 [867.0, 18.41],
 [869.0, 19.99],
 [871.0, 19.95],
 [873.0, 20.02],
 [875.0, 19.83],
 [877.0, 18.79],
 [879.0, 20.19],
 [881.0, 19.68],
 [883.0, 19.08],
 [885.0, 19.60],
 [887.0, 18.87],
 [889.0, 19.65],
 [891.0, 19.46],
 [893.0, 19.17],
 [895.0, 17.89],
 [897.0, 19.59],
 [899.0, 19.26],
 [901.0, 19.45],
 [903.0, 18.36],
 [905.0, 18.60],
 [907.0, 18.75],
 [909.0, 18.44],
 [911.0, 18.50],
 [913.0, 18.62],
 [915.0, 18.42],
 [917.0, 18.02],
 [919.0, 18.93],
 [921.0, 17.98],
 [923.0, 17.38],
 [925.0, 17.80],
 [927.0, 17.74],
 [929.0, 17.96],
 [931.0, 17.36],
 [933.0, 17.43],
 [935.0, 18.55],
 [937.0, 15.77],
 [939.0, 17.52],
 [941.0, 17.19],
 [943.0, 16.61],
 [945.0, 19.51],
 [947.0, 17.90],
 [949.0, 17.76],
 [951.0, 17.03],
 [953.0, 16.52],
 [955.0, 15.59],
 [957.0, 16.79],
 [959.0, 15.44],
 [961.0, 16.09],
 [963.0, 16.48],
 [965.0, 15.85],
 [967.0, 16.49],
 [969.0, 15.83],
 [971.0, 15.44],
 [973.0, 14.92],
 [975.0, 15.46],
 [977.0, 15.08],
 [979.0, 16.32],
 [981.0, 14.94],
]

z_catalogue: 0.001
